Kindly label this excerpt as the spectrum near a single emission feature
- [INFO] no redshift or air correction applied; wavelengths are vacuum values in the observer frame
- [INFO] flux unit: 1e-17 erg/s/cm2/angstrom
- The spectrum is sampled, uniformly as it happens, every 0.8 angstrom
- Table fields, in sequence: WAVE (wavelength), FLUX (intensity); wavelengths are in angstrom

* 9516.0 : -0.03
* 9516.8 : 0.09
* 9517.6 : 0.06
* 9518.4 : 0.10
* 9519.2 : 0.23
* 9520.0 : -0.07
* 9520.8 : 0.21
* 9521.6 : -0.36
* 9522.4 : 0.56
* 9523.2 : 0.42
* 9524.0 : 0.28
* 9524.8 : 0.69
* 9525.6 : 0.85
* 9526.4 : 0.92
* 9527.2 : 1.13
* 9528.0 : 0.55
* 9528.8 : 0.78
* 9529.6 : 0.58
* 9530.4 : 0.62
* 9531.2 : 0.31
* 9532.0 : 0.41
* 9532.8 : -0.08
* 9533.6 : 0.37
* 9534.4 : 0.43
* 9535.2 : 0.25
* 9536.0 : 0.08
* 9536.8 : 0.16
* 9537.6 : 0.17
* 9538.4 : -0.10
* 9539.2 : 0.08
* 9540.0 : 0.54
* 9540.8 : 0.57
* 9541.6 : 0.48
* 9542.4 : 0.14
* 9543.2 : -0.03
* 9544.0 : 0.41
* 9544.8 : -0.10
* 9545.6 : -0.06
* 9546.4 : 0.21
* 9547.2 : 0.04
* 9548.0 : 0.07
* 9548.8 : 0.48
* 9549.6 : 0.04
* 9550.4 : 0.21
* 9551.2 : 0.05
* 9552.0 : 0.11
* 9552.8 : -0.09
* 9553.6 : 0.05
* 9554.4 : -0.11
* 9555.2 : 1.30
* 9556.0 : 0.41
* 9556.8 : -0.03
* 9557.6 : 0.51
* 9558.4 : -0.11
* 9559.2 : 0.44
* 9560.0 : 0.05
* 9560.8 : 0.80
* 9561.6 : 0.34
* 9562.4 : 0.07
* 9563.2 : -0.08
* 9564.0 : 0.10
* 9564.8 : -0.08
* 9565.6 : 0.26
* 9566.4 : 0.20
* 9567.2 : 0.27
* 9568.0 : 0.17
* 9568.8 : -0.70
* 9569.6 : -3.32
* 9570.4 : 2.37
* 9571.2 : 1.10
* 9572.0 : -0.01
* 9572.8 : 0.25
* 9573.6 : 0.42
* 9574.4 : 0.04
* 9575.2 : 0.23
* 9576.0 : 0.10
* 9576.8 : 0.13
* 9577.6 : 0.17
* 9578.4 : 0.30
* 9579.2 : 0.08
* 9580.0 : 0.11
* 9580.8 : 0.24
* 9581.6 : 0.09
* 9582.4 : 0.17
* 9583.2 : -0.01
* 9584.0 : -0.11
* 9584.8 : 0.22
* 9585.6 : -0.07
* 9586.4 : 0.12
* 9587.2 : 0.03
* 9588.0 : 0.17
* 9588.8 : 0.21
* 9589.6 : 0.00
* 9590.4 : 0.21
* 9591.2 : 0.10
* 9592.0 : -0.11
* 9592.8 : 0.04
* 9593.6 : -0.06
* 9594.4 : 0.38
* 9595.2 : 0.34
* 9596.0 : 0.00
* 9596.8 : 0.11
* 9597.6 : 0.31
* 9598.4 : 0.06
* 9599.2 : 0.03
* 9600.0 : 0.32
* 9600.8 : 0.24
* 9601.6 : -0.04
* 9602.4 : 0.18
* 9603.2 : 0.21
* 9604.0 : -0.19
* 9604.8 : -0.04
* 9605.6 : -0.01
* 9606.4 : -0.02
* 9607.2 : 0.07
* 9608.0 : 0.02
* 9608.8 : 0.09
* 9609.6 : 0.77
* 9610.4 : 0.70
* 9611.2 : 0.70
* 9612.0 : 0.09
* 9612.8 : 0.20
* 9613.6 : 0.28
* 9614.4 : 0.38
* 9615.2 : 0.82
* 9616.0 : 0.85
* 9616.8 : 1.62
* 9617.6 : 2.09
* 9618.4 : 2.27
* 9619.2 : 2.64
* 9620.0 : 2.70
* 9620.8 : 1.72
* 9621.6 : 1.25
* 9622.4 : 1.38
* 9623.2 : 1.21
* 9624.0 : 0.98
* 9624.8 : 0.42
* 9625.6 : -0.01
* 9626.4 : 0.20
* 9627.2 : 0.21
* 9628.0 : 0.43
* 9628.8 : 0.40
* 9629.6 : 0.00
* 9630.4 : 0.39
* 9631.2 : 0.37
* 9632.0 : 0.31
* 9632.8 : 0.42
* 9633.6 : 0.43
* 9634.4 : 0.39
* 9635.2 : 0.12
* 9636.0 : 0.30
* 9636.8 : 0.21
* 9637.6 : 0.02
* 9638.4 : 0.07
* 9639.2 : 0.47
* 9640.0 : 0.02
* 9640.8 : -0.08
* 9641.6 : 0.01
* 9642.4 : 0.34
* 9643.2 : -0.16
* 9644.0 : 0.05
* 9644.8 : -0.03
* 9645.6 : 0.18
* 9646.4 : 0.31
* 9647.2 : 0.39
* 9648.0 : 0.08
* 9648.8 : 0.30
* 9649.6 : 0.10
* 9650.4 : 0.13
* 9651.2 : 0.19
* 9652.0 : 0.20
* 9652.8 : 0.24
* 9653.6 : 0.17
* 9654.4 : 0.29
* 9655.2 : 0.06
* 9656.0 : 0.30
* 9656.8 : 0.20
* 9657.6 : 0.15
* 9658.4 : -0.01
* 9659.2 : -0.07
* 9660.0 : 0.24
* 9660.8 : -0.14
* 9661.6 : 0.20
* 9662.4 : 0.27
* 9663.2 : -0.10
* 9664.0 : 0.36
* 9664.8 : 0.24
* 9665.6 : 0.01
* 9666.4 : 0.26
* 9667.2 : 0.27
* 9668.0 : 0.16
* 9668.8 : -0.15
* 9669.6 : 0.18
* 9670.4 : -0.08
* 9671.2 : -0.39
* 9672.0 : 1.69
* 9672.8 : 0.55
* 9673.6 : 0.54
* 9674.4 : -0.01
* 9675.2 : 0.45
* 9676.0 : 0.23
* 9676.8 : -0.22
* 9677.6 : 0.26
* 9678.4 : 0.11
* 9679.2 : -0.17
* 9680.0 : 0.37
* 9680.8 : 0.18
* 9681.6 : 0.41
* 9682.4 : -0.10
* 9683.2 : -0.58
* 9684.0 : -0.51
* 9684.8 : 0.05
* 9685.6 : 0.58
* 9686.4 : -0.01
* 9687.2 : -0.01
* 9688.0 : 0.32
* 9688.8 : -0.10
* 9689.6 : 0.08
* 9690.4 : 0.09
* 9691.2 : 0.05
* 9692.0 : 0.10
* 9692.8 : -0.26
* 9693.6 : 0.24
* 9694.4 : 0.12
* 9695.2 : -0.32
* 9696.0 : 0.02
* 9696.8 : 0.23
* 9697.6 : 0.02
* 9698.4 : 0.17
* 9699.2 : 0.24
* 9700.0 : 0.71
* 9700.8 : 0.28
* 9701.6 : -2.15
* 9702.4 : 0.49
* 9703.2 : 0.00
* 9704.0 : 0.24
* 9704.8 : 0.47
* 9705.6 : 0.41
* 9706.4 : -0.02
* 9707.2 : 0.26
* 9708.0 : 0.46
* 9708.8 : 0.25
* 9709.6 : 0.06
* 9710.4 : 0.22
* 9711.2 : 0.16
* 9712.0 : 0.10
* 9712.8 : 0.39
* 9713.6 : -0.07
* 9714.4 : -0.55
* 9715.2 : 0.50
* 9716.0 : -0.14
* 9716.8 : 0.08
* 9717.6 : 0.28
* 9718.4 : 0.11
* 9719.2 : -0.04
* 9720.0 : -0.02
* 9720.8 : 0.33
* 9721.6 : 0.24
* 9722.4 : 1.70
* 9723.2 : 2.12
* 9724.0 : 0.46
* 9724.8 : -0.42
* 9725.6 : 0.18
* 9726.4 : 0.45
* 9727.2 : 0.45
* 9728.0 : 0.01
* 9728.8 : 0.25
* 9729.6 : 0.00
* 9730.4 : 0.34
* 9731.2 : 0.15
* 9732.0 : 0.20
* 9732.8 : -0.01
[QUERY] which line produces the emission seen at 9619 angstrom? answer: [O III] 5007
